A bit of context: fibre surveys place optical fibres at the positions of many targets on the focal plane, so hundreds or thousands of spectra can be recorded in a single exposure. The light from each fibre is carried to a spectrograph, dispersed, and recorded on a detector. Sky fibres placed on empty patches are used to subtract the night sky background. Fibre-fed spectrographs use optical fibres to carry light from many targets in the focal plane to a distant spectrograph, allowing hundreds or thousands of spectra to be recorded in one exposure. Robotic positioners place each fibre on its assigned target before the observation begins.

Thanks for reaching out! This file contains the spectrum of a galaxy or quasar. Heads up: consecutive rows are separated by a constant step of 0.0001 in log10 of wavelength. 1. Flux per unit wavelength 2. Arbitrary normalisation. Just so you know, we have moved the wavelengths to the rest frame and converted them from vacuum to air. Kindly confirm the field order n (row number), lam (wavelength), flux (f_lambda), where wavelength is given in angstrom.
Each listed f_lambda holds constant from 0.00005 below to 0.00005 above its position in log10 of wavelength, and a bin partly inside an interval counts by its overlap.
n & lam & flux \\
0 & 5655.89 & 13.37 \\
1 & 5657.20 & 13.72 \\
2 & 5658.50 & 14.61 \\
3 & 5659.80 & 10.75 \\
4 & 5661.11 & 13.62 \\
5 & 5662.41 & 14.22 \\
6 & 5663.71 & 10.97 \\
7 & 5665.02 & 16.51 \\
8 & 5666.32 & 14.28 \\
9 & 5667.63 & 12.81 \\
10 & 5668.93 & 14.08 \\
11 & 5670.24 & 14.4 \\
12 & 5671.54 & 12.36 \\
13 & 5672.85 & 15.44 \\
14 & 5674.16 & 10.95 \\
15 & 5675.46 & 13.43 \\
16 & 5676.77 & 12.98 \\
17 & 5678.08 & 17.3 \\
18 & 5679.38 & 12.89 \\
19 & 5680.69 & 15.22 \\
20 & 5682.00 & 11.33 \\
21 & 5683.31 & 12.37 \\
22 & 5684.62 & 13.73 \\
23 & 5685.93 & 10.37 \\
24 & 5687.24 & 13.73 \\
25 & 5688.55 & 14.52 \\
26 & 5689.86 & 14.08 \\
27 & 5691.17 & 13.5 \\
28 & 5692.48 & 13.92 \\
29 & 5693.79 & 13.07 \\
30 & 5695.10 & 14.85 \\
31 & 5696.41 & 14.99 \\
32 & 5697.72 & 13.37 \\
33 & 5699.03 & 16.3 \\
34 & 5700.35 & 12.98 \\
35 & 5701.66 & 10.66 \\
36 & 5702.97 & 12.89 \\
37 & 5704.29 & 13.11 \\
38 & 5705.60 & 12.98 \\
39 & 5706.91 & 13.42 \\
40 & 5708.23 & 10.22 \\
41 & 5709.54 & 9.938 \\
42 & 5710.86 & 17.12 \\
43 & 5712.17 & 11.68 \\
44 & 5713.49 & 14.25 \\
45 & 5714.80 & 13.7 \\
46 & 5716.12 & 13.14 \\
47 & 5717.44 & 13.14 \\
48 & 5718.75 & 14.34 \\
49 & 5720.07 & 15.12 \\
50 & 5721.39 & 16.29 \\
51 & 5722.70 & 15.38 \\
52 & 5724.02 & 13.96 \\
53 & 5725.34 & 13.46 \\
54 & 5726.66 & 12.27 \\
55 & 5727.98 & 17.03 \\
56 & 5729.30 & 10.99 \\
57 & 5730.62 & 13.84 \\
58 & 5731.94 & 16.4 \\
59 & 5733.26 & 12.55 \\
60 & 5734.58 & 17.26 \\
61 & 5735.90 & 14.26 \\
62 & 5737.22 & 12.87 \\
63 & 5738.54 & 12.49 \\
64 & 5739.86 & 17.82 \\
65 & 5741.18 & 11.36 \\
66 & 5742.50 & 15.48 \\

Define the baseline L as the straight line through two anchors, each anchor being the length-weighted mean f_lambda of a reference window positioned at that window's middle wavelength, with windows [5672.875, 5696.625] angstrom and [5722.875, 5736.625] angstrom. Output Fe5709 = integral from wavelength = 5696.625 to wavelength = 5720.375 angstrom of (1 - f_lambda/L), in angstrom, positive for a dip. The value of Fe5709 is 1.1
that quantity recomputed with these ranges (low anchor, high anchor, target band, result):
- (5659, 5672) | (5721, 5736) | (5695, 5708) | 0.58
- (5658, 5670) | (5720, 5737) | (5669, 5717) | 2.00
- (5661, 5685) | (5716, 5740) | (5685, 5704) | 0.52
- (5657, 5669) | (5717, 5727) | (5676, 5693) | 0.36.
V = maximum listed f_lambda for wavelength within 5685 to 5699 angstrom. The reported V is 14.99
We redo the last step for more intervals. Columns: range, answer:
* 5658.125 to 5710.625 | 17.3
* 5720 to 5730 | 17.03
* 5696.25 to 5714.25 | 17.12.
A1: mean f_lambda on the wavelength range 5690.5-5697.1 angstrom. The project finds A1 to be 14.1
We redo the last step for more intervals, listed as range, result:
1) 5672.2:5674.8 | 13.2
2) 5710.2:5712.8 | 14.4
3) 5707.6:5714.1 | 12.6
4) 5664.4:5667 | 15.4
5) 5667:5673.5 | 13.8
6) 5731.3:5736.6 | 15.1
